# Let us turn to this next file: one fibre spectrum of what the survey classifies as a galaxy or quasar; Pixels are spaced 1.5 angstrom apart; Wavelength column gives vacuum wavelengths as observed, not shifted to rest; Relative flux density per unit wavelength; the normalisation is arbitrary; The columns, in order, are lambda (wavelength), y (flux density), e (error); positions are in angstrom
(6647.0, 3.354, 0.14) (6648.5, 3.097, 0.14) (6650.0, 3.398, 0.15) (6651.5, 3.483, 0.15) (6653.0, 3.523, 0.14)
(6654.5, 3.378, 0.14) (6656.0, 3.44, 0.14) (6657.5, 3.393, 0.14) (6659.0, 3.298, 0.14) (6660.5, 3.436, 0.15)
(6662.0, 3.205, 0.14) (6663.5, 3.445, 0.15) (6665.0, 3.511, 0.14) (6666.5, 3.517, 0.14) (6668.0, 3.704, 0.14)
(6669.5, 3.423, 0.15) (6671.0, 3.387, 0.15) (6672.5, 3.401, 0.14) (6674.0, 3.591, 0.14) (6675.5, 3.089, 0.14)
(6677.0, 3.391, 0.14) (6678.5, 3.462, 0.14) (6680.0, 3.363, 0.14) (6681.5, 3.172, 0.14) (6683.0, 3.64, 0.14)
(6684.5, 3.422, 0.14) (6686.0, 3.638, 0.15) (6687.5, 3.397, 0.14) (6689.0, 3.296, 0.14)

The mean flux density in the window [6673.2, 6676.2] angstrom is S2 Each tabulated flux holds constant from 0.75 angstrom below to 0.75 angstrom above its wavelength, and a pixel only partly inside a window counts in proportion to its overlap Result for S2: 3.35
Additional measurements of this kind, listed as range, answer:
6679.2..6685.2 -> 3.4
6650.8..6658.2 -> 3.44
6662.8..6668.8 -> 3.54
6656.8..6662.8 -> 3.33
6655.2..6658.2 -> 3.42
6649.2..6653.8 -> 3.46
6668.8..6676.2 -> 3.38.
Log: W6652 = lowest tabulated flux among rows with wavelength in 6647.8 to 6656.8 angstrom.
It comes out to 3.097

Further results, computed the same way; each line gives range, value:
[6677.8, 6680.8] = 3.363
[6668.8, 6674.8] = 3.387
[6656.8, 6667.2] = 3.205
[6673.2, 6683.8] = 3.089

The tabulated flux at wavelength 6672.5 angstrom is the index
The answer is 3.401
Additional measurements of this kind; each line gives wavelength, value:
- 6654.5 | 3.378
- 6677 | 3.391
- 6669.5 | 3.423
